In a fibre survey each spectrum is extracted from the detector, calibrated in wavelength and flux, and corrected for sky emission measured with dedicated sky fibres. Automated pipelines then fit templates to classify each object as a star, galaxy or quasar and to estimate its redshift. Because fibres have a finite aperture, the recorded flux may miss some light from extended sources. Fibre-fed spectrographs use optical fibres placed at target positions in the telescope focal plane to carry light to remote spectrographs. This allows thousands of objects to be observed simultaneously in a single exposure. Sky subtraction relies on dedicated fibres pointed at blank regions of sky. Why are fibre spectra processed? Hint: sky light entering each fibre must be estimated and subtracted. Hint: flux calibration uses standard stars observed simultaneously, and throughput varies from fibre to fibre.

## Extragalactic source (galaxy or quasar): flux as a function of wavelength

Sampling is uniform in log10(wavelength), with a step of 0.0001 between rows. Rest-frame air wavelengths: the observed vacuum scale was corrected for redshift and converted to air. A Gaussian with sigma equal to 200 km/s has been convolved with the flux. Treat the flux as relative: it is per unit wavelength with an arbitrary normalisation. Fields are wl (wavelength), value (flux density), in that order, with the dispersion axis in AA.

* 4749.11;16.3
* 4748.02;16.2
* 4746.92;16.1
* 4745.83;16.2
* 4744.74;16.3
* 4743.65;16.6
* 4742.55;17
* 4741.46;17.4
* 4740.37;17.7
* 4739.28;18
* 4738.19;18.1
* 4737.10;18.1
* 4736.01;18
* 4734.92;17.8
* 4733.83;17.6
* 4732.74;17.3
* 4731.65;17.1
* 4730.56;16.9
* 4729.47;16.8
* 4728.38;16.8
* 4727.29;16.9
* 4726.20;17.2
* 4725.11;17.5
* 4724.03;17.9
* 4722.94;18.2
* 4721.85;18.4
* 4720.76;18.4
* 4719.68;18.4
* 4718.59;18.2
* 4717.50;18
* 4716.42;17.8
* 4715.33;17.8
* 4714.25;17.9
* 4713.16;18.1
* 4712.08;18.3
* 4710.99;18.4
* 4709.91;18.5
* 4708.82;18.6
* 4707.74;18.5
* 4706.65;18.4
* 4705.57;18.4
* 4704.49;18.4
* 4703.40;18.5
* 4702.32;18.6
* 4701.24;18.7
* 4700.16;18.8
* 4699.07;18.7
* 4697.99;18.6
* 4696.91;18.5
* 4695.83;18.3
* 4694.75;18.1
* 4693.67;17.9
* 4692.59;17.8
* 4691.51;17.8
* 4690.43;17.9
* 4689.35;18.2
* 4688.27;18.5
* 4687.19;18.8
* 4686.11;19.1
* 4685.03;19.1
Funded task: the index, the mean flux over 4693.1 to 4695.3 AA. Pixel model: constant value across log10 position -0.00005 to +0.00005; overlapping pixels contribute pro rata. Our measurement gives 18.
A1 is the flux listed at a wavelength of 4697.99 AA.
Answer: 18.6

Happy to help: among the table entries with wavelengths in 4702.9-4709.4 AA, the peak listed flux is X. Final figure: 18.6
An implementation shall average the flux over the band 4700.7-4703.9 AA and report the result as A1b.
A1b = 18.6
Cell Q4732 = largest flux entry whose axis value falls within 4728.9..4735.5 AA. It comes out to 17.8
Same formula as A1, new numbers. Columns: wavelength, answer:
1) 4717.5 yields 18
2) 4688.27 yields 18.5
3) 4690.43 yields 17.9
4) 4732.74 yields 17.3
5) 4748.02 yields 16.2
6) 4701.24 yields 18.7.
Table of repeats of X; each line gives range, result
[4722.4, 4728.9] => 18.2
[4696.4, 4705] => 18.8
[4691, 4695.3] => 18.1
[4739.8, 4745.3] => 17.7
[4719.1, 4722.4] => 18.4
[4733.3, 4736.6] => 18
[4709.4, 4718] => 18.5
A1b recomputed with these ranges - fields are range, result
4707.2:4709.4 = 18.5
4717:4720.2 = 18.2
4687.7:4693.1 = 18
